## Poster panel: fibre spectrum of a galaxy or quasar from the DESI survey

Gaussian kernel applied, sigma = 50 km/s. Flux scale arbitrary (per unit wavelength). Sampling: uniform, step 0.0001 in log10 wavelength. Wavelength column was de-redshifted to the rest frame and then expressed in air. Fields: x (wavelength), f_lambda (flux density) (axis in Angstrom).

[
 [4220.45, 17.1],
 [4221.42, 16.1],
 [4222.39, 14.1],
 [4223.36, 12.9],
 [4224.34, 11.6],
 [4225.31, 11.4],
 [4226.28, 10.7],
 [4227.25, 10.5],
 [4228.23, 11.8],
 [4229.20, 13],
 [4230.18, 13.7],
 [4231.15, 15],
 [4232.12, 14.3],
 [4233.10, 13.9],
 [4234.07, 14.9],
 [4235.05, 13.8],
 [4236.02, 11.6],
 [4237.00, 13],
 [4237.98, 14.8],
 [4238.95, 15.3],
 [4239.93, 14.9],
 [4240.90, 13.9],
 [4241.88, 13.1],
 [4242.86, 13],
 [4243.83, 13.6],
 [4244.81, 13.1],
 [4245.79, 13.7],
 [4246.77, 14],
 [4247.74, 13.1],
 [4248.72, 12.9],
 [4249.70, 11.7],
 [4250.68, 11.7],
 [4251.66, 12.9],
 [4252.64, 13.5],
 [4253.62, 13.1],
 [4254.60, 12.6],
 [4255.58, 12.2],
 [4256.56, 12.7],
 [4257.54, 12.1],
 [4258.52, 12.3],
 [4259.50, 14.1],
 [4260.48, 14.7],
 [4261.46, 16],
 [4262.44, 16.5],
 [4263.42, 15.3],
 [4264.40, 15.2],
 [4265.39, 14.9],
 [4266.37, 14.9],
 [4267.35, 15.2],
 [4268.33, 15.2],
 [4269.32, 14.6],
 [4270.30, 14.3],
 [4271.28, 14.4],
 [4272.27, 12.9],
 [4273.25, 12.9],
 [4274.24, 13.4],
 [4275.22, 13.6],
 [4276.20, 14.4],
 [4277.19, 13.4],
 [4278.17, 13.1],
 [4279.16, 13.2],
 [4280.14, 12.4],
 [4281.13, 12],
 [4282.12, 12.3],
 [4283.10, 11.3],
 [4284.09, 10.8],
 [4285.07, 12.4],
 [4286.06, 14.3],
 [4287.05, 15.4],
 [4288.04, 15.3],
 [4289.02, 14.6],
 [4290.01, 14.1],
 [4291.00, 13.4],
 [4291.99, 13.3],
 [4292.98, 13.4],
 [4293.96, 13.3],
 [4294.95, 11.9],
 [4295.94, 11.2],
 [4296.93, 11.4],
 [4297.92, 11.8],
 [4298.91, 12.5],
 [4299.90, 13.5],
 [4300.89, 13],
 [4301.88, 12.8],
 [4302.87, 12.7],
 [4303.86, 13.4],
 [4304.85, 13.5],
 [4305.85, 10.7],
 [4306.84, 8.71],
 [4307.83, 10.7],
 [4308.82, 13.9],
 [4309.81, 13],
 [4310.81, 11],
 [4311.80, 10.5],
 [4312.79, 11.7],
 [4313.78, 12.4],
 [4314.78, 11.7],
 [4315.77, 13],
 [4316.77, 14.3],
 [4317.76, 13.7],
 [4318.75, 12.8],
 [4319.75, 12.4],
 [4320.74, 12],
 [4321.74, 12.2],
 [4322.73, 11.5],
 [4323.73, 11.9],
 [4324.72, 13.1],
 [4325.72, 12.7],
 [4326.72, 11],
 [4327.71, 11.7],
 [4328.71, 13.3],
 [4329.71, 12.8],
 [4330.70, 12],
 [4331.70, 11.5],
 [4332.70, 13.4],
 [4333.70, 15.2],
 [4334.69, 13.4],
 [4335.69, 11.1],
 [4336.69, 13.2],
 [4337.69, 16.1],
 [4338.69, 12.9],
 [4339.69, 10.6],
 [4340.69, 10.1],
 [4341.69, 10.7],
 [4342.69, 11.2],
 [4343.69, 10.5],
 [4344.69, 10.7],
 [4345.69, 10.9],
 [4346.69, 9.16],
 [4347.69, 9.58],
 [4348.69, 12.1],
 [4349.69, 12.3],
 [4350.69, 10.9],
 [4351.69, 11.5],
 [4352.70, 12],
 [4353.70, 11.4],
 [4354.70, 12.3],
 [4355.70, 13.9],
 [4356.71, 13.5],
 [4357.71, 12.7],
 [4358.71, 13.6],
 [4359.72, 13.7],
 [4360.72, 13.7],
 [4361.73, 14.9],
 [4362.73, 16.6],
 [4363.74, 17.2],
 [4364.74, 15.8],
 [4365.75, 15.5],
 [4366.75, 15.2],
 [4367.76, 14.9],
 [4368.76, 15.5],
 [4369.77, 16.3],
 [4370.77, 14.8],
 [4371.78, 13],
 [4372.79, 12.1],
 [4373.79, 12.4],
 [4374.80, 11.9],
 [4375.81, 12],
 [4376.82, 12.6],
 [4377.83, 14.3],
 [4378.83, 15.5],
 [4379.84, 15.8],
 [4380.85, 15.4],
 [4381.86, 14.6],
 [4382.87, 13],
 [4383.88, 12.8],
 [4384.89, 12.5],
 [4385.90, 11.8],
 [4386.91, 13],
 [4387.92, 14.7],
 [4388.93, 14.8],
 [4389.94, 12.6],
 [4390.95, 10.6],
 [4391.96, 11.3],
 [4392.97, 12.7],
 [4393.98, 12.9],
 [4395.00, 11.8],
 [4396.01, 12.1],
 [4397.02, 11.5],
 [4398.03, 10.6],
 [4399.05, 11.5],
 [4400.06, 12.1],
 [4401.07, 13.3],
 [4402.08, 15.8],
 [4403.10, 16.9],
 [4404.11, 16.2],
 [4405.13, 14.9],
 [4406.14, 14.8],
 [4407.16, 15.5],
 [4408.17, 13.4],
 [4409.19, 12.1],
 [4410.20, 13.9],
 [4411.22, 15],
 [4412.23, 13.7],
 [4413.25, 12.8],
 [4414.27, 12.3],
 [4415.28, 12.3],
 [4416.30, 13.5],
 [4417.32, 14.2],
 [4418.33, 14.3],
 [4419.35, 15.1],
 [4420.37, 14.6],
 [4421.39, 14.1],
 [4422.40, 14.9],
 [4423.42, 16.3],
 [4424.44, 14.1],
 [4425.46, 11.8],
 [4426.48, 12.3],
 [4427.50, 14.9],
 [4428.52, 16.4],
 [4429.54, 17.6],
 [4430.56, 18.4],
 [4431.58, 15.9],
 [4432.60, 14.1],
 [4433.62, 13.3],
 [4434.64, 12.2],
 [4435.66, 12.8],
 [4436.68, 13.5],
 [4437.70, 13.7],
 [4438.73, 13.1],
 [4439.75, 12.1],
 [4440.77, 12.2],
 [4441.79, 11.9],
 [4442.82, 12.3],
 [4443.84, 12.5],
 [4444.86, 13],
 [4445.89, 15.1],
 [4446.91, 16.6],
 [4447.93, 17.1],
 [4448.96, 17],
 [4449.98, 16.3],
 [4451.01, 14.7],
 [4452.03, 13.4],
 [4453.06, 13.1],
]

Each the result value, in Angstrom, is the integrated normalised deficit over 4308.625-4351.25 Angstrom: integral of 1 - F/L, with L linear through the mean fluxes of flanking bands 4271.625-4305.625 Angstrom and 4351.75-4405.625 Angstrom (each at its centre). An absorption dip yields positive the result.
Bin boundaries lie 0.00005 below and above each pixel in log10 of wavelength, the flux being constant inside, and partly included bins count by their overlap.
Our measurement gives 3.9 Angstrom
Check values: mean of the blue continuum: 13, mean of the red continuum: 13.6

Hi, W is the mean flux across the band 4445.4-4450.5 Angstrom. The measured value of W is 16.4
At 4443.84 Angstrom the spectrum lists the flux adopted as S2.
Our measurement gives 12.5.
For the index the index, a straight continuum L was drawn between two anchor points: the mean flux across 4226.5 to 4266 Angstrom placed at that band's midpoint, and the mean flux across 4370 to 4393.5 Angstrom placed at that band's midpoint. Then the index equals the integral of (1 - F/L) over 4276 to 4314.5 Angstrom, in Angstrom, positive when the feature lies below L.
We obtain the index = 2.4 Angstrom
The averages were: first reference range 13.5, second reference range 13.3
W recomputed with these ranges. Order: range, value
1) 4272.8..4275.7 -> 13.3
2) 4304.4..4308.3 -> 10.9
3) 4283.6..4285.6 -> 11.7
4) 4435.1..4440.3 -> 13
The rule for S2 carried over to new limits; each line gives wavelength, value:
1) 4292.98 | 13.4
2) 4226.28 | 10.7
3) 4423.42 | 16.3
